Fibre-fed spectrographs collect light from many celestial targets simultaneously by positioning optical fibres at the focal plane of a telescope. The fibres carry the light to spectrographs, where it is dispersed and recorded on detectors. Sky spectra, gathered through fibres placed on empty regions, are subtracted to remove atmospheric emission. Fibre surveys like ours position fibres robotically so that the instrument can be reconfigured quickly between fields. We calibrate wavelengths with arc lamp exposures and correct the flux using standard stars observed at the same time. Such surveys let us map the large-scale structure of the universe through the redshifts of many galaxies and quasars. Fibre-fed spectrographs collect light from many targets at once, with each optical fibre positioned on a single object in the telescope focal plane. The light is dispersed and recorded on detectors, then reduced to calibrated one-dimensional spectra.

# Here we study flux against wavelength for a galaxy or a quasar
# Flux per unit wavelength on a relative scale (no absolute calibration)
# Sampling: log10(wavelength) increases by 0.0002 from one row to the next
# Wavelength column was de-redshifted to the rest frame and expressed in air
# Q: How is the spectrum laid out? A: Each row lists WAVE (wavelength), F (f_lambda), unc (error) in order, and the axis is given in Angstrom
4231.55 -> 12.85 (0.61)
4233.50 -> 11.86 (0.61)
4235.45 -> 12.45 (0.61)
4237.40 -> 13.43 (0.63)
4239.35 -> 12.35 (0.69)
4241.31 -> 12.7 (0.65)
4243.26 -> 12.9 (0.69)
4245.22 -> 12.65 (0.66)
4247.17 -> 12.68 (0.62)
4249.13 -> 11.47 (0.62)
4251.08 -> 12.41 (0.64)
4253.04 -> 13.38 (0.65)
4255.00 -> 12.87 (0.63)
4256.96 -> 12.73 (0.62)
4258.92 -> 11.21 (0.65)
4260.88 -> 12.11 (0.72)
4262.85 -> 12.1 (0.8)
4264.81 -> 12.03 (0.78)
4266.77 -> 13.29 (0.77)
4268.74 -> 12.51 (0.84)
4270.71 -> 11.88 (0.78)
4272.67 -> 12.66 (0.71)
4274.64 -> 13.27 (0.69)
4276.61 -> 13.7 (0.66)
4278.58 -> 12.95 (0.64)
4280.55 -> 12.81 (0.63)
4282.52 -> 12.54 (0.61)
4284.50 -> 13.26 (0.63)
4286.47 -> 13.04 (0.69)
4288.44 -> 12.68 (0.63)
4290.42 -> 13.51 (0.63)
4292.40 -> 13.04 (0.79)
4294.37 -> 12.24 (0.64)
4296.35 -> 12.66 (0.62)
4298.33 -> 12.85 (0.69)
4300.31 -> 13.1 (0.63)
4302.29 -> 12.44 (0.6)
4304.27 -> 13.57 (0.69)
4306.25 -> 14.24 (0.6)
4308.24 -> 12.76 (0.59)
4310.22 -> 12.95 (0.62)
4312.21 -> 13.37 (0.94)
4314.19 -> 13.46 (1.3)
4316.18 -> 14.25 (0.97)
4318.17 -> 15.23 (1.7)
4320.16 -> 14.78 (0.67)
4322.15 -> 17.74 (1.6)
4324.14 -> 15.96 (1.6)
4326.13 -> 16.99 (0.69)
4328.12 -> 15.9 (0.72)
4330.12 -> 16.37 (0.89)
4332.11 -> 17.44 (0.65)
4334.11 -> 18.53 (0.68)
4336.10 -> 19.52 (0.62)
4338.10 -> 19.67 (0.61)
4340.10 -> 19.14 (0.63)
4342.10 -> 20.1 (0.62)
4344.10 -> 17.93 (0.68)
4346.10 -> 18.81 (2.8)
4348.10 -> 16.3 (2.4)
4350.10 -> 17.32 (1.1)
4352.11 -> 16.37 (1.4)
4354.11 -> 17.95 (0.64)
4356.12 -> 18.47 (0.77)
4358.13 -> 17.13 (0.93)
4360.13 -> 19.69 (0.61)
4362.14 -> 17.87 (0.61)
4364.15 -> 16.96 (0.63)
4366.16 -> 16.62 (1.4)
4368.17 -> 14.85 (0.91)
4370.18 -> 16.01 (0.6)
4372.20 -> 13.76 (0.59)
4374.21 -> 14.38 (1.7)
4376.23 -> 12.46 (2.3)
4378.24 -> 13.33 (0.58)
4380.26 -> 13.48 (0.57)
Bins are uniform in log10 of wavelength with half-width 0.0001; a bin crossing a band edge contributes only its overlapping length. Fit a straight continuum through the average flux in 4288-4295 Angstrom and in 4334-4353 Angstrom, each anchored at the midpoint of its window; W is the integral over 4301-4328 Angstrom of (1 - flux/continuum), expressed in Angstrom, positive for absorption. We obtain 1.6 Angstrom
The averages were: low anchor 12.9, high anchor 18.4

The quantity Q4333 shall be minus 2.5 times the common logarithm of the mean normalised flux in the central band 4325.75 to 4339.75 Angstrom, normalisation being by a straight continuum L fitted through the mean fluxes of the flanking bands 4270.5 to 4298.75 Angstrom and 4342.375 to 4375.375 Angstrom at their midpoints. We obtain -0.15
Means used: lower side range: 12.9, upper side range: 16.9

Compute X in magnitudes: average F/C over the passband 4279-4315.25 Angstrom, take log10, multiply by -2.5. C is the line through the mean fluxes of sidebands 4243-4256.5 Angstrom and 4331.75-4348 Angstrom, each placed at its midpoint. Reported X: 0.21 mag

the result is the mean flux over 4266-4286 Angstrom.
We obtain 12.9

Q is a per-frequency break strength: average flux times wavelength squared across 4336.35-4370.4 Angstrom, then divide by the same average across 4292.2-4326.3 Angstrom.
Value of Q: 1.30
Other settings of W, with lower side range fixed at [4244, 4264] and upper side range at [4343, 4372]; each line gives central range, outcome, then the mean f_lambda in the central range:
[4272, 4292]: 0.91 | 13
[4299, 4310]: 1.15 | 13.2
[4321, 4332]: -0.61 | 16.6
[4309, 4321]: 0.99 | 14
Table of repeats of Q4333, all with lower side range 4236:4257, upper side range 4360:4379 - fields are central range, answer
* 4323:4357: -0.20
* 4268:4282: 0.04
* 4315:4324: -0.09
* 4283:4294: 0.05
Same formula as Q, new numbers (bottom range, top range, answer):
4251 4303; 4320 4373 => 1.41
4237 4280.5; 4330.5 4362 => 1.51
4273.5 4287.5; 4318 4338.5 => 1.34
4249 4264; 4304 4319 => 1.14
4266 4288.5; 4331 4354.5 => 1.46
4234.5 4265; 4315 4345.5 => 1.44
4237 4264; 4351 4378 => 1.37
